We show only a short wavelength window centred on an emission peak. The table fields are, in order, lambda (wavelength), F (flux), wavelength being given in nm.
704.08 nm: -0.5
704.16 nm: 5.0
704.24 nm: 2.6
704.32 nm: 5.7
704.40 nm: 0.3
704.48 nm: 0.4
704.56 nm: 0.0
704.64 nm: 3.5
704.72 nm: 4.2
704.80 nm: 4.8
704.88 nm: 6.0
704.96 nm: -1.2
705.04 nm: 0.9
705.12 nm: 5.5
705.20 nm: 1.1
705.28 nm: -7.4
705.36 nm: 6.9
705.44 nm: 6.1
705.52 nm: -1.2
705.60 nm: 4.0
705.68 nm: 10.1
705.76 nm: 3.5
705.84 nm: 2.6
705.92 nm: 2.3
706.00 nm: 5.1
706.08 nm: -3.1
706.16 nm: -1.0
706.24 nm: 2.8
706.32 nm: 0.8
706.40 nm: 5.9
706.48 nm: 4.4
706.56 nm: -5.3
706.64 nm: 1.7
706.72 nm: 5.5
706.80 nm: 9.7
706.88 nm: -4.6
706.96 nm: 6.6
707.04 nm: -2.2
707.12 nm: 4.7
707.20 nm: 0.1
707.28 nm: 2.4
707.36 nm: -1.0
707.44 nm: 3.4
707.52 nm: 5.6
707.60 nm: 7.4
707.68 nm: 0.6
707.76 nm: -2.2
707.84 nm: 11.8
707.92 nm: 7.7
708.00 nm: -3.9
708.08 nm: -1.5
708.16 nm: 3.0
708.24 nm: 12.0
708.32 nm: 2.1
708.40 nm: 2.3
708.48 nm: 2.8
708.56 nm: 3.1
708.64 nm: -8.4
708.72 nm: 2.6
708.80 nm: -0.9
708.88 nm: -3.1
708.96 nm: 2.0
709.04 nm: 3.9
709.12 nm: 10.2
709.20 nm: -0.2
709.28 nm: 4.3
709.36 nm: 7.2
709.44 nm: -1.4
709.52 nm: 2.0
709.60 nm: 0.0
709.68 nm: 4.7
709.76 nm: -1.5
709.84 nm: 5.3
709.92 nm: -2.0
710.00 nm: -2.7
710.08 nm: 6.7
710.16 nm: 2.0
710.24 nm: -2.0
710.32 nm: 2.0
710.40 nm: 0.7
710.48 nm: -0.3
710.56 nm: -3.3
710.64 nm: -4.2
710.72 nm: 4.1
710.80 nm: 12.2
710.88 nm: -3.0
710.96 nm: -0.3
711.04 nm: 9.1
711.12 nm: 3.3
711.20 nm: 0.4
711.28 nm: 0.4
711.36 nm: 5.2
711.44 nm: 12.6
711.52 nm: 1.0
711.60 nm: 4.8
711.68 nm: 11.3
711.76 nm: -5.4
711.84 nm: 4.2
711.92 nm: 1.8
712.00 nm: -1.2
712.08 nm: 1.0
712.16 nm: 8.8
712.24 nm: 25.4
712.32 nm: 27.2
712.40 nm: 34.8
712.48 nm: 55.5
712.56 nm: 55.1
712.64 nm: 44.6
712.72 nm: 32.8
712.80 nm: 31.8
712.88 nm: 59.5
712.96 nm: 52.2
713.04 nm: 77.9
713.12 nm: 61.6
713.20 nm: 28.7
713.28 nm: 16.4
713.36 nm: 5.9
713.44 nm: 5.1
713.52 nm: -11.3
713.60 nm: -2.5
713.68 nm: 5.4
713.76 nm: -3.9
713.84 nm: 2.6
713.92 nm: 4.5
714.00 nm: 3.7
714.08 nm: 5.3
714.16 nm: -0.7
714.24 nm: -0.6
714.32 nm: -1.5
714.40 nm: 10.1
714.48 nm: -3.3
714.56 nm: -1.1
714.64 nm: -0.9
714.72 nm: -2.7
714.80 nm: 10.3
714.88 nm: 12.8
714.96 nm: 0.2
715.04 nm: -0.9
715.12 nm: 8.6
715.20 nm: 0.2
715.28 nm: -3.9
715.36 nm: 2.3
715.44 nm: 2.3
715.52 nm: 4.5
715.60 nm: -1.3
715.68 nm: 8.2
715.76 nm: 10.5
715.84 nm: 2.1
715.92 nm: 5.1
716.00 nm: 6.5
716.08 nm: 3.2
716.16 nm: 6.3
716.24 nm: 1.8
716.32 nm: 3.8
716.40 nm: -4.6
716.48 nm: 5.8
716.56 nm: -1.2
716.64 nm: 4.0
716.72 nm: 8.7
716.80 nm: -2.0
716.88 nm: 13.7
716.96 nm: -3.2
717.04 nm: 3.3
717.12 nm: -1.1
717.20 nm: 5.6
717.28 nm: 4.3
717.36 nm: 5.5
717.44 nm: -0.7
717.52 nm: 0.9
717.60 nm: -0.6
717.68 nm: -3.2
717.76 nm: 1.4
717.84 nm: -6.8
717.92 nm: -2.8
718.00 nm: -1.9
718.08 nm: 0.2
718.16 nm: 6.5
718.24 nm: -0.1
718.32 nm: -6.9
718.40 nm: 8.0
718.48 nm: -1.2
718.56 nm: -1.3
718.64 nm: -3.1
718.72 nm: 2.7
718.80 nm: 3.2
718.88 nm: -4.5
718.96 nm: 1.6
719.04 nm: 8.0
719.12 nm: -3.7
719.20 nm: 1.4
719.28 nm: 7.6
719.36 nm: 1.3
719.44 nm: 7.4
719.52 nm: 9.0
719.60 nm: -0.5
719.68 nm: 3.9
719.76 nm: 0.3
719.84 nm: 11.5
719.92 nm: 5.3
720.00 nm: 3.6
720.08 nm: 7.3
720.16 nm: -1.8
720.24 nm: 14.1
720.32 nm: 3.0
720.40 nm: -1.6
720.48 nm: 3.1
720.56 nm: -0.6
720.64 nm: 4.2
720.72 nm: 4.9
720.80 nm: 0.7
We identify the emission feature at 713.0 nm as [O II] 3727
